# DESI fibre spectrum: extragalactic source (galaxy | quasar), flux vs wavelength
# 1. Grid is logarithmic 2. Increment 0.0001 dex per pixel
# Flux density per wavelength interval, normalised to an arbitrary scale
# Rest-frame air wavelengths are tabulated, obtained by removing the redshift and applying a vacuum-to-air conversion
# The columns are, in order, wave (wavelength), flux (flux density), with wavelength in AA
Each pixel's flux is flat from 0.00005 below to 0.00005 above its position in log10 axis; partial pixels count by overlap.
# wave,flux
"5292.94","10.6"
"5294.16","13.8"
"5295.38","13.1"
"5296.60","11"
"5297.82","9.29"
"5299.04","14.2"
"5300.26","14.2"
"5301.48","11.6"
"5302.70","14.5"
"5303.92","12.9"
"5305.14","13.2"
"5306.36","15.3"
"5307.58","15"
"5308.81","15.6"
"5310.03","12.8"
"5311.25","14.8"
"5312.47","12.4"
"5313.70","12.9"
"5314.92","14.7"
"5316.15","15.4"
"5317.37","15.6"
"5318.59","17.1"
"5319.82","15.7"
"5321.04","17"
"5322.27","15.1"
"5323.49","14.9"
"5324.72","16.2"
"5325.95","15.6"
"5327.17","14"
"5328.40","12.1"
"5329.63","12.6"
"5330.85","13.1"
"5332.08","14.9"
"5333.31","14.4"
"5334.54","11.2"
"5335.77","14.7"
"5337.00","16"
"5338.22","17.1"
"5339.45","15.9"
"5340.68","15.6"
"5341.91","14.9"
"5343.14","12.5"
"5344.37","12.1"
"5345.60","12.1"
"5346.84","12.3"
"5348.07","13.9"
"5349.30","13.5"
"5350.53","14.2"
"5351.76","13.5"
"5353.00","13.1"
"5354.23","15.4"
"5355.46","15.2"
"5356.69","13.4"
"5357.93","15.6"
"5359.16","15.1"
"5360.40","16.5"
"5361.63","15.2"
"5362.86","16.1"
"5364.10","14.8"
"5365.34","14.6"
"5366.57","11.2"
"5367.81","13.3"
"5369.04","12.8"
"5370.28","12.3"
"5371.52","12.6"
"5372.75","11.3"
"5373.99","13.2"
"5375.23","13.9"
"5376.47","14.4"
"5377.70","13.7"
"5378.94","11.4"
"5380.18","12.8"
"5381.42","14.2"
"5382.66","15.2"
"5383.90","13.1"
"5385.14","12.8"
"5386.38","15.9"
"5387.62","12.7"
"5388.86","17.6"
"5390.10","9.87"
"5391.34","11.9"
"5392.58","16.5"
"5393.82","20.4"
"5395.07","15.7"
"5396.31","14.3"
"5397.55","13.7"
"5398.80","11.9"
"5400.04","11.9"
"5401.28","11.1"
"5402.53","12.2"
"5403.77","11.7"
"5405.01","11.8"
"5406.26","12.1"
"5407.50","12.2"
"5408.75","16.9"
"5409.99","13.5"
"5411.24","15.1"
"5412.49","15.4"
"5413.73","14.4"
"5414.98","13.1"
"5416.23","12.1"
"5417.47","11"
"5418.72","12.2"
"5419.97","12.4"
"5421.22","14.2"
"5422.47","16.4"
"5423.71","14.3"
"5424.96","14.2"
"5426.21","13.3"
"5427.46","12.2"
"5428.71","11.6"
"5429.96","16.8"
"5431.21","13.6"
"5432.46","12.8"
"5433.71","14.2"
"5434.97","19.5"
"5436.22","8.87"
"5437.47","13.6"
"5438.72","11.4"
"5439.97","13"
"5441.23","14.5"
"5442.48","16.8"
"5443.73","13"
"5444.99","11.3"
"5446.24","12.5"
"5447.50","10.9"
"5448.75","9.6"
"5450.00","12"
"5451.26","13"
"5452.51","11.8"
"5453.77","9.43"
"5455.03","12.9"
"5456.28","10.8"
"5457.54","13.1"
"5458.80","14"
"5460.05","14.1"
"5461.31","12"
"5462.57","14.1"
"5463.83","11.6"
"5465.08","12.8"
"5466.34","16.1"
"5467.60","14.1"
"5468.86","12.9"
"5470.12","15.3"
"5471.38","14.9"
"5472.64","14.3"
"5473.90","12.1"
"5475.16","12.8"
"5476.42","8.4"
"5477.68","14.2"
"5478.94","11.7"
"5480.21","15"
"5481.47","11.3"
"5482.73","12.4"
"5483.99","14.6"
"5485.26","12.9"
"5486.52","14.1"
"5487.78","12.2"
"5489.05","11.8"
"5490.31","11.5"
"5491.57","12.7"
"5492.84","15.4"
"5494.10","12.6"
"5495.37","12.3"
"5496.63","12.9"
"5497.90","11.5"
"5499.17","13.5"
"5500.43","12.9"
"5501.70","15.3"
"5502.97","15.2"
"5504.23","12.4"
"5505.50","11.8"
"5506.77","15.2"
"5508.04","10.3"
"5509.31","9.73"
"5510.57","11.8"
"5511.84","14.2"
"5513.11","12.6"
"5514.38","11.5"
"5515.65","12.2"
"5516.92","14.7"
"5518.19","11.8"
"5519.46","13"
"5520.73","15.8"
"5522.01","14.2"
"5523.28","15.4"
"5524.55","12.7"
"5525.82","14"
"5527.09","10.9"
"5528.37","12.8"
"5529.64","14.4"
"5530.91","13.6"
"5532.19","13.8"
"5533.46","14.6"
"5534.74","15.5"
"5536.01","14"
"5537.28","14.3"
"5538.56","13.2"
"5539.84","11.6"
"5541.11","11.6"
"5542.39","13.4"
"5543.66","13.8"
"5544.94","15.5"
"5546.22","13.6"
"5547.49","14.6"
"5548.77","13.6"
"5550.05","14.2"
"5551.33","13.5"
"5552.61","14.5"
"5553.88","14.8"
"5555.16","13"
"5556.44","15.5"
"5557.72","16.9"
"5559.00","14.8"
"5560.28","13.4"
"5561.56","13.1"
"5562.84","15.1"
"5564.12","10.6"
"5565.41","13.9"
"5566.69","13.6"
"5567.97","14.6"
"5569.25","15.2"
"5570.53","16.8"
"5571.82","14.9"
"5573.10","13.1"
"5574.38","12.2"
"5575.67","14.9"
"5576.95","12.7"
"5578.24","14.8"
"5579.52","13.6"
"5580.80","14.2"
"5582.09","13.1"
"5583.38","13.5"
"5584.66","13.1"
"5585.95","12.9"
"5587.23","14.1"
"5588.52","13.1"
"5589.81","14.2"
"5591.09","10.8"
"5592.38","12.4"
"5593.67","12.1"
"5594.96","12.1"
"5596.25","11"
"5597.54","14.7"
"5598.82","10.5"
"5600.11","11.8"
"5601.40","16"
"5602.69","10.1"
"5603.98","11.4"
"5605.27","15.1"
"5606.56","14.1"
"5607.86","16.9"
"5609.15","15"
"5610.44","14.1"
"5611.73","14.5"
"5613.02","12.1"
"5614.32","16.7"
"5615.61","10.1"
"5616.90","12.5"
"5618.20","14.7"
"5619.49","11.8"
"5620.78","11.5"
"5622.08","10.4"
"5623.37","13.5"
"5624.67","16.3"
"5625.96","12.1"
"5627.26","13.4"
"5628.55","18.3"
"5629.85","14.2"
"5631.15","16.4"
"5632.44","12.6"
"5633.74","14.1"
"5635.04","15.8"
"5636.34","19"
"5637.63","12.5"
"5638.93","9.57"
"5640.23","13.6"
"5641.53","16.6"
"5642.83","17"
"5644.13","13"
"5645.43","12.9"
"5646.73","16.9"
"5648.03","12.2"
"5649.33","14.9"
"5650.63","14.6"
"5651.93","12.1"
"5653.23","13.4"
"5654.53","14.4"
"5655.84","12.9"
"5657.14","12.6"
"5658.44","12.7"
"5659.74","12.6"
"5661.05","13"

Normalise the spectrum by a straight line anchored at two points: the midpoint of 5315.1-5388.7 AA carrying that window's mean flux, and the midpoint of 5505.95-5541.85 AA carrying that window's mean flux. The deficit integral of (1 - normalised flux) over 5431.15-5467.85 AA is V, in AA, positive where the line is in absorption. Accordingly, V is 2.0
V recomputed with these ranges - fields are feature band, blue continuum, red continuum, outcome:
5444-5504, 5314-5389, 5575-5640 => 4.4 AA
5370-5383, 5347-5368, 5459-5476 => 1.0 AA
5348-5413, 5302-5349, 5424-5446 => 0.6 AA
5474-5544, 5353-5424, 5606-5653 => 4.3 AA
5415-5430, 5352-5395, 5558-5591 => 0.8 AA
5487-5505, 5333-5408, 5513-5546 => 0.7 AA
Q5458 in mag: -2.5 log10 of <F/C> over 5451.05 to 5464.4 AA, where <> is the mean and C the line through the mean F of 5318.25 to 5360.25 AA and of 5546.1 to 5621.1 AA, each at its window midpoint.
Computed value 0.13 mag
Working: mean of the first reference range 14.4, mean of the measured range 12.4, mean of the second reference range 13.6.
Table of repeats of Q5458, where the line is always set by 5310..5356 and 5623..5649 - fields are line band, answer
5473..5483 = 0.17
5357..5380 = 0.05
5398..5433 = 0.09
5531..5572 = 0.03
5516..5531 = 0.07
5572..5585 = 0.07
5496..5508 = 0.09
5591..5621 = 0.11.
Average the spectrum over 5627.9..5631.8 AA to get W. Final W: 16.3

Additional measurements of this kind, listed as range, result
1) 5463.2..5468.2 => 13.7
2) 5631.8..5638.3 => 14.8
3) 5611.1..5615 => 14.4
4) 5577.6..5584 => 13.8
